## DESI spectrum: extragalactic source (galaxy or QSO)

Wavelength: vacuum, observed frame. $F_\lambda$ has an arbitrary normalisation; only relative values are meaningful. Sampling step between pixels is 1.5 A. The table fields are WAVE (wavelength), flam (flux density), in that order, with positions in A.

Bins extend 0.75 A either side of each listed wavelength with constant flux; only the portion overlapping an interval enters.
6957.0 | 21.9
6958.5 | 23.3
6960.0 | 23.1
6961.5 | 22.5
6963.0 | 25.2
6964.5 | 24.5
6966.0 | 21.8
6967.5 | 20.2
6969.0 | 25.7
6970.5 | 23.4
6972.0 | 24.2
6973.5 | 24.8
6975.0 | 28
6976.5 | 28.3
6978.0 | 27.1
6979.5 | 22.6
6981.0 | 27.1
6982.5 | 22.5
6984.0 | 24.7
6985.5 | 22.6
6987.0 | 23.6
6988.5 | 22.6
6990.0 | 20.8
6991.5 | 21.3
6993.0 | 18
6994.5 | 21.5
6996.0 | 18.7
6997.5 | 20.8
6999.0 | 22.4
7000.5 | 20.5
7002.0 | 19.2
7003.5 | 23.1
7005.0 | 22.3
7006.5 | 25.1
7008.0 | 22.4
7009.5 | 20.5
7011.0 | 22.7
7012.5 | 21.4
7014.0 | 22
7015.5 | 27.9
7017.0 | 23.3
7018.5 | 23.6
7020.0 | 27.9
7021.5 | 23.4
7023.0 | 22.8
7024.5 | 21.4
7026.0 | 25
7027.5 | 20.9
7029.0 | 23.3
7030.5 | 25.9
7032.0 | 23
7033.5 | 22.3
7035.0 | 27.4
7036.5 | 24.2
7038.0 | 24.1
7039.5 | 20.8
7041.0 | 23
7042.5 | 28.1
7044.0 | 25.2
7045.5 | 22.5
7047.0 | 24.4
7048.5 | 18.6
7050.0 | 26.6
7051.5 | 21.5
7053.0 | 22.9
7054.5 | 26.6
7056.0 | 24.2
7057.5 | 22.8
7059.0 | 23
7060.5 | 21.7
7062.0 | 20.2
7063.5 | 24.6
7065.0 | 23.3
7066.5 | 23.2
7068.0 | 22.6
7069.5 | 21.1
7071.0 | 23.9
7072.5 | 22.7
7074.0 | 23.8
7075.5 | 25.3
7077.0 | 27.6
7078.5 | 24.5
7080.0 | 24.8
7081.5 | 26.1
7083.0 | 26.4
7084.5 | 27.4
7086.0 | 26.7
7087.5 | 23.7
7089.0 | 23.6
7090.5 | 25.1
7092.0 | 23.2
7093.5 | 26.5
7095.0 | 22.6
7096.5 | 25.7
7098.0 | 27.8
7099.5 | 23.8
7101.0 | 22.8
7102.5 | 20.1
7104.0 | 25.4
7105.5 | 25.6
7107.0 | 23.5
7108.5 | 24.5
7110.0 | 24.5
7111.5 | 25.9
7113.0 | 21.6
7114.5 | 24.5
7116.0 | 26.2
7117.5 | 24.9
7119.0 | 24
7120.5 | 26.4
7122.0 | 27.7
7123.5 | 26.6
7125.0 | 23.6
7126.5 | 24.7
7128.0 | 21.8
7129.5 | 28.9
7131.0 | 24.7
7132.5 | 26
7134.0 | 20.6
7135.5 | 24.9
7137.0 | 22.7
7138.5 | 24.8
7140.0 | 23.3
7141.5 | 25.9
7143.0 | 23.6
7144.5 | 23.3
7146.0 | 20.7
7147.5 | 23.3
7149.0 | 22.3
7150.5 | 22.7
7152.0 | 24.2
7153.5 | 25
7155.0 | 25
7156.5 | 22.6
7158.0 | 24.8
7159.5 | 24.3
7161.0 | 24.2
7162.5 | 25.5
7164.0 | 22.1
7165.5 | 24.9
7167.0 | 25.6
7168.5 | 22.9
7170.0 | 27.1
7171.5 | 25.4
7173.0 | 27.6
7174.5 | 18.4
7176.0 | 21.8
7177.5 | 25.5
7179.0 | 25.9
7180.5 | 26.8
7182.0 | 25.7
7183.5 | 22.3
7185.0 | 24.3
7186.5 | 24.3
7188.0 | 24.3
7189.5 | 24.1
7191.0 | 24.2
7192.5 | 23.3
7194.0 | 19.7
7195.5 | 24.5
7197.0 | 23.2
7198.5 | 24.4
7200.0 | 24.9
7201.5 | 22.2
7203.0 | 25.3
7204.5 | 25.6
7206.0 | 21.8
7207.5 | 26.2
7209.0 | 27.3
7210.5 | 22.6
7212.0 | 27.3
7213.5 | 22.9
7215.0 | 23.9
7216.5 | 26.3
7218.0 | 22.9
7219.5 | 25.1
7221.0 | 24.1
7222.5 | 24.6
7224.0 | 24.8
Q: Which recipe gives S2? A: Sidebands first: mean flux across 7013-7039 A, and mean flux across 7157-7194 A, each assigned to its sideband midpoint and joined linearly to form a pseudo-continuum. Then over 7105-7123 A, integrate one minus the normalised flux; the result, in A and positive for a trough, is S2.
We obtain -0.6 A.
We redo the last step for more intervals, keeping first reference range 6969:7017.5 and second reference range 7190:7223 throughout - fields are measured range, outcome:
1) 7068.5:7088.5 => -1.2 A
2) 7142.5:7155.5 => 0.3 A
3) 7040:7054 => -0.2 A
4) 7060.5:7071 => 0.4 A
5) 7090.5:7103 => -0.3 A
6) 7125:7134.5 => -0.3 A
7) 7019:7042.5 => -0.6 A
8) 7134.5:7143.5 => -0.1 A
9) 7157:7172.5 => -0.5 A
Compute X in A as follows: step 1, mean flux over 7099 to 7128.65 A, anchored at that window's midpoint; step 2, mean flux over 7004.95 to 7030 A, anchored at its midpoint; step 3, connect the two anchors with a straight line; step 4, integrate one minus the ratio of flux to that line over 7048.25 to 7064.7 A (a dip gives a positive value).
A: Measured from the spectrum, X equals 0.5 A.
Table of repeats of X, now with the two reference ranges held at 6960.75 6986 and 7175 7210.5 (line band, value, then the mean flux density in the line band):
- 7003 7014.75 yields 1.0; 22.4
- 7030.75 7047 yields 0.2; 24.1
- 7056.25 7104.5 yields 0.4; 24.1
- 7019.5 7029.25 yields 0.4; 23.4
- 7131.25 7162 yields 0.6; 23.7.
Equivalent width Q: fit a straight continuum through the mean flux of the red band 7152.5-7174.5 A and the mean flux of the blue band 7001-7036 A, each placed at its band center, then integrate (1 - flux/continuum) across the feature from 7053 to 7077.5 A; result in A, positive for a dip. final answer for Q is 0.26 A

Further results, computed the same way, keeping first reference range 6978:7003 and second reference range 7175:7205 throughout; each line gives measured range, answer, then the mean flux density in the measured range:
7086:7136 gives -2.98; 24.6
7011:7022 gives -0.93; 24.1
